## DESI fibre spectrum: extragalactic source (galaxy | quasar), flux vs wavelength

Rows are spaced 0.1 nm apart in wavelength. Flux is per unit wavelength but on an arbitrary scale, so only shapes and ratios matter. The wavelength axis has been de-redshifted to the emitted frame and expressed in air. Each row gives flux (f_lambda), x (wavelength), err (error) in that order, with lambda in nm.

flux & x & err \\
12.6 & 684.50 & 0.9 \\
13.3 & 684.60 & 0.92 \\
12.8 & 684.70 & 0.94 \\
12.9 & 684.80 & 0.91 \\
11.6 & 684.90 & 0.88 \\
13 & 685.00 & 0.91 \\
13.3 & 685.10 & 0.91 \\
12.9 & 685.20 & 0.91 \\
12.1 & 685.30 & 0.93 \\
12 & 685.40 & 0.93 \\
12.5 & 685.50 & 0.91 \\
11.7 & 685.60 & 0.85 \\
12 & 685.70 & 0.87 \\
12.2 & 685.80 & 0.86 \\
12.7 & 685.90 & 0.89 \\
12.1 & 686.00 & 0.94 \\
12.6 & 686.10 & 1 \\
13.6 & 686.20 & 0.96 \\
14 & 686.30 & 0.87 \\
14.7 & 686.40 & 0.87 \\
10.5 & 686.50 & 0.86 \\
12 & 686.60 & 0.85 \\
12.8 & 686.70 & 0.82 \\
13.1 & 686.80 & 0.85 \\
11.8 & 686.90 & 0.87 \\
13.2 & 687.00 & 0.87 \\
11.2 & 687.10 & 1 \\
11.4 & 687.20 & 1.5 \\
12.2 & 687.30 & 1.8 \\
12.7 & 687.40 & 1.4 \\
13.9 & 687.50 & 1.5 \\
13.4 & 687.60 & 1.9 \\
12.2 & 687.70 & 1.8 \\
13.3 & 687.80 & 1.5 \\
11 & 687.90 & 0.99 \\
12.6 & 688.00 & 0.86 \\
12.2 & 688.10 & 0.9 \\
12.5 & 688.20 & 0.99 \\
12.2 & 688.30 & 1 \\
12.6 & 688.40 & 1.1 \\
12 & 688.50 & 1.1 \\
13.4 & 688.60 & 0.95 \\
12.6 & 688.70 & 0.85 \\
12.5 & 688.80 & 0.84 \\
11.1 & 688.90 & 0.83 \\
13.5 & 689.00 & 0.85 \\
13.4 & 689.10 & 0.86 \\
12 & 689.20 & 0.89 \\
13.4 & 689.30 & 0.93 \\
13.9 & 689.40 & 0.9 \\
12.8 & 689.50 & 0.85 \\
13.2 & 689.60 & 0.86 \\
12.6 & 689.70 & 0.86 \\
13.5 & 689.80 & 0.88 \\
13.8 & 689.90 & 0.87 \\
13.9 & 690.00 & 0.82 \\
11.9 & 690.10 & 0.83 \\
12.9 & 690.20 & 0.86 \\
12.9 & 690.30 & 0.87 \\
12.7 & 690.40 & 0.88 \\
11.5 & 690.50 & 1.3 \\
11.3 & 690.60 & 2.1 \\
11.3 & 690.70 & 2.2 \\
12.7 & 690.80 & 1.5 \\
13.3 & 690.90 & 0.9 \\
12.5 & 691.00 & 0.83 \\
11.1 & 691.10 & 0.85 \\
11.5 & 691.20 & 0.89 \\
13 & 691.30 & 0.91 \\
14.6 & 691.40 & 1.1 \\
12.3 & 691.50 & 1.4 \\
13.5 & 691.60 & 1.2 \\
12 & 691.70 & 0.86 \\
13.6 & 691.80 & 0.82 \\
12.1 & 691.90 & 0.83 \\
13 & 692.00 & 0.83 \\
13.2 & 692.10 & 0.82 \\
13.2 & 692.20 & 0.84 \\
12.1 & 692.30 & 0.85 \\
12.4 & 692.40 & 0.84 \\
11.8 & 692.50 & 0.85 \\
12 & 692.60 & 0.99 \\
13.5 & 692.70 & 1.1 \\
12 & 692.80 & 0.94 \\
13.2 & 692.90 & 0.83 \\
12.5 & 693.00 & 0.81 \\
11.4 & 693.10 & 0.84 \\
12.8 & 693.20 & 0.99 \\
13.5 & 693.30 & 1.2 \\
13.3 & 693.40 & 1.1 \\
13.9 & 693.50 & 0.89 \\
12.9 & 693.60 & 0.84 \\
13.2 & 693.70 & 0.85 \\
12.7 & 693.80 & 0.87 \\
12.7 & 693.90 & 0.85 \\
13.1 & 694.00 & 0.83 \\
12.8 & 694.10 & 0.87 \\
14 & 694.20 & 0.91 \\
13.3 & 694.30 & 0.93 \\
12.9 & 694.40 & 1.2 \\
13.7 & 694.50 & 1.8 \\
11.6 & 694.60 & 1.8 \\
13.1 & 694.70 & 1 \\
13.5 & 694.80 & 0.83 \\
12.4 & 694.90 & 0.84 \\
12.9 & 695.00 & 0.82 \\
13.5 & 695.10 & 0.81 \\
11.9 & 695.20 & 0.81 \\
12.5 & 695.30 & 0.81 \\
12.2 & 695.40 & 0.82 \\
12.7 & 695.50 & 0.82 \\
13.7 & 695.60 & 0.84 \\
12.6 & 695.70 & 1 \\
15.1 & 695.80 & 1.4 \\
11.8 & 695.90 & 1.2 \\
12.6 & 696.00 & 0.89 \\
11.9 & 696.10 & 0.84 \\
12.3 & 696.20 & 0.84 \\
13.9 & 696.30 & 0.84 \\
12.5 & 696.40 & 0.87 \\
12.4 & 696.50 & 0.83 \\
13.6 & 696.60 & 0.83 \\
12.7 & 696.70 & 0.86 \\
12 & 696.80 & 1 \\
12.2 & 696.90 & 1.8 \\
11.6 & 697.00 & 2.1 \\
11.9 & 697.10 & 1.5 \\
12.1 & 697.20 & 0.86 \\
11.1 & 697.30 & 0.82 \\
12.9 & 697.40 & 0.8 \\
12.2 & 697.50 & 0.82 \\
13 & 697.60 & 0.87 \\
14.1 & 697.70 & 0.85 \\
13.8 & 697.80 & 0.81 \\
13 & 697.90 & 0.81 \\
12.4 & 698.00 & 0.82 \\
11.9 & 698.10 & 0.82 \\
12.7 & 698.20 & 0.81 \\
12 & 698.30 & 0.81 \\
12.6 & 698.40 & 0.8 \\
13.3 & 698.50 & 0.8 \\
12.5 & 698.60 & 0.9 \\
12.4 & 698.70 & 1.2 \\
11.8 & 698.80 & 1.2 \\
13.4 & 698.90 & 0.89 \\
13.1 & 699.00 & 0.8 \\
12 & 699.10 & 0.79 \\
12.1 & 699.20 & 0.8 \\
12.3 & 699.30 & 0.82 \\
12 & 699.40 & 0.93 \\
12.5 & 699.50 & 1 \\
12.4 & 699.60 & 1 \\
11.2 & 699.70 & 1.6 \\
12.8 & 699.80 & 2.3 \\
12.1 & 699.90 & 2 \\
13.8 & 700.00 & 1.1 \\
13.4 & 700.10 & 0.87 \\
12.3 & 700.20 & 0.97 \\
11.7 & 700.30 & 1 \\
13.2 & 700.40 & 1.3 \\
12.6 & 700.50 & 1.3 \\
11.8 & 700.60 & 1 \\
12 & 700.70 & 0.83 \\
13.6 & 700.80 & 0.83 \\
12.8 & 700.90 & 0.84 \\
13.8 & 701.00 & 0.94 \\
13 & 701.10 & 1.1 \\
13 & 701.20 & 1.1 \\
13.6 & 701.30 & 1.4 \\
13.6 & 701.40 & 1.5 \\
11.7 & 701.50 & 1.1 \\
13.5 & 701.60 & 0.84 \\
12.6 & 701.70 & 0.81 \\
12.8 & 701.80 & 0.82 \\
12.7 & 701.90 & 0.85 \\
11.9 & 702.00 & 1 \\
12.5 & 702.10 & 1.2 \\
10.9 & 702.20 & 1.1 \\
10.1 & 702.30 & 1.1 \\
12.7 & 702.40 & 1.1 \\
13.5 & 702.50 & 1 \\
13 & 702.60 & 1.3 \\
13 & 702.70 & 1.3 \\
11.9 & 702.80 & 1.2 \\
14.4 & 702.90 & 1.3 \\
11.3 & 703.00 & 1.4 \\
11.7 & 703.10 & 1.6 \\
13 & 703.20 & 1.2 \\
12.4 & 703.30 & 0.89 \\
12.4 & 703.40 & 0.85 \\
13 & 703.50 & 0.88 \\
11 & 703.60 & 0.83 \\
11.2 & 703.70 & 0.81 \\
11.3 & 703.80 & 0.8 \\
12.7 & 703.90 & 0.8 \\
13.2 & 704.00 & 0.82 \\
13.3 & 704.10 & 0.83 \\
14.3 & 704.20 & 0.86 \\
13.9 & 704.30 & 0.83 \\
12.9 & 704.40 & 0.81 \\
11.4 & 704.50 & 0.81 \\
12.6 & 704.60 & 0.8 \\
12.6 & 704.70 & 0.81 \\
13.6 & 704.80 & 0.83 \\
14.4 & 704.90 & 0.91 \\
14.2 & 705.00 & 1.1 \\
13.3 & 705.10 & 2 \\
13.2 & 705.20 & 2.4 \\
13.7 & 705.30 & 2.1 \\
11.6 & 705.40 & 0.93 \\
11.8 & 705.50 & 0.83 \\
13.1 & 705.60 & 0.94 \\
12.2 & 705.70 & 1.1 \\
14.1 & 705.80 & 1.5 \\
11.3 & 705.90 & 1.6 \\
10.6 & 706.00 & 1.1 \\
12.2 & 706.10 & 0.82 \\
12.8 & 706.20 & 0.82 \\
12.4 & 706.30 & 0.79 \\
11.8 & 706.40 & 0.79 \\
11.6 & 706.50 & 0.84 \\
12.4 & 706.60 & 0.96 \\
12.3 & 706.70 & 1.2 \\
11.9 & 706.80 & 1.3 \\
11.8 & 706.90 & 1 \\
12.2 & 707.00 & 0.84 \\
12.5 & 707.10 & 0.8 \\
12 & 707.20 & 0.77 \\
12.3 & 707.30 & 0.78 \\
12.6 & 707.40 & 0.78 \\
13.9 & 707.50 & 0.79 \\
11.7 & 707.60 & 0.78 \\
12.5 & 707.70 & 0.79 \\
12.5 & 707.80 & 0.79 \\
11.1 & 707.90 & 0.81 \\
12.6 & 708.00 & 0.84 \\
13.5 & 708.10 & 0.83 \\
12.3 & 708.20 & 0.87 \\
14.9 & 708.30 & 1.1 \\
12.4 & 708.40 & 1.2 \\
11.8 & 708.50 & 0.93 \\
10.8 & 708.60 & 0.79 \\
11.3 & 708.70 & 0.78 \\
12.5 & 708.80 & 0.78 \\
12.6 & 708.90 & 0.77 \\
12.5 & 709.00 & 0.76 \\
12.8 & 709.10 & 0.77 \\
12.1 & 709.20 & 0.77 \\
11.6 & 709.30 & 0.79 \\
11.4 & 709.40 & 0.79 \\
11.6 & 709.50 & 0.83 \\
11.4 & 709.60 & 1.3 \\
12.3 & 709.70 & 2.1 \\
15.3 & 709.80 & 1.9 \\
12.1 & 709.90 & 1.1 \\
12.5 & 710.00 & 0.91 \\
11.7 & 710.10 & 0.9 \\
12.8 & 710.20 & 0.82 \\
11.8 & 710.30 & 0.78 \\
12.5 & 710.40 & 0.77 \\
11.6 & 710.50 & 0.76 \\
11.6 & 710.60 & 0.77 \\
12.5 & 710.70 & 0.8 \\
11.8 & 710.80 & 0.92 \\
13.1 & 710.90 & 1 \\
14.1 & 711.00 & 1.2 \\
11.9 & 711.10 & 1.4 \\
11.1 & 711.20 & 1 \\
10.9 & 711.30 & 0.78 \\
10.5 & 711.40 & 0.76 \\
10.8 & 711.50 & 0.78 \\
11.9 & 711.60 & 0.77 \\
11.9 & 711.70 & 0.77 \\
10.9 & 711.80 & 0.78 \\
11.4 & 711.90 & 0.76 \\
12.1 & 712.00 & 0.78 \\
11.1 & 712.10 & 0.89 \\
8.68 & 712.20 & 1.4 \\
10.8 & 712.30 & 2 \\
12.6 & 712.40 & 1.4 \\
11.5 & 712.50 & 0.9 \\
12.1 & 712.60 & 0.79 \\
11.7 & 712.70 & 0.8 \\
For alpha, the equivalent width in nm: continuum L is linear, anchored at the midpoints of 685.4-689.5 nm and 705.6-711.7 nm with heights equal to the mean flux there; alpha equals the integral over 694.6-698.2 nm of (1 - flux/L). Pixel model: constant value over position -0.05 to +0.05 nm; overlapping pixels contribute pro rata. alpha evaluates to -0.08 nm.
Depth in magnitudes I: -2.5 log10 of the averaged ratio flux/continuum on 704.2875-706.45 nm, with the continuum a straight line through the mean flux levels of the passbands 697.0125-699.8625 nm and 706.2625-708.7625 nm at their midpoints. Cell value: -0.03 mag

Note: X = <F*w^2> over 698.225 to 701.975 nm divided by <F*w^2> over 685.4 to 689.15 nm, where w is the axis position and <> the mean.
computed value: 1.05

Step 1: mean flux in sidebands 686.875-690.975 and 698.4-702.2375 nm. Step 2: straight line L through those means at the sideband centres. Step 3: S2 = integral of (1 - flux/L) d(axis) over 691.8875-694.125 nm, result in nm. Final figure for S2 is -0.03 nm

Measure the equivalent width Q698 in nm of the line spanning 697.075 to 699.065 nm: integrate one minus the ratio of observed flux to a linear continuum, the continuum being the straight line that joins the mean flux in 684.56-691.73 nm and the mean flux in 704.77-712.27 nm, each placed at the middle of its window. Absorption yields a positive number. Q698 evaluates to -0.032 nm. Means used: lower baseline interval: 12.6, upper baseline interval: 12.2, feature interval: 12.6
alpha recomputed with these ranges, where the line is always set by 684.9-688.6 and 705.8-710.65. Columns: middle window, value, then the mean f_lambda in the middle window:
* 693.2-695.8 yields -0.13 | 13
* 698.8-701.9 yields -0.08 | 12.7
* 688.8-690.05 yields -0.06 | 13.1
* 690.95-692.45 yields -0.03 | 12.7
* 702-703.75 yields 0.01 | 12.2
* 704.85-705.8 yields -0.06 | 13.1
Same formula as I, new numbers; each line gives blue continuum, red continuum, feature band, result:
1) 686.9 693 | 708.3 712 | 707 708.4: -0.045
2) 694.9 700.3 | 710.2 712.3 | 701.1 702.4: -0.013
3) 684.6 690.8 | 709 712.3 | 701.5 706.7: -0.041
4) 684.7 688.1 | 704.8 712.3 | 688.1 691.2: -0.012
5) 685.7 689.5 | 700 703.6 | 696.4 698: 0.003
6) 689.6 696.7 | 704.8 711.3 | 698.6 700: 0.021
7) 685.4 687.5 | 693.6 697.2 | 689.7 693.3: 0.003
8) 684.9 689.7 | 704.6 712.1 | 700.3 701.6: -0.041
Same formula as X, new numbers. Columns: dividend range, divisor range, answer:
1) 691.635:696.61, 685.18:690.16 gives 1.03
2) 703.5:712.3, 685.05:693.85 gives 1.02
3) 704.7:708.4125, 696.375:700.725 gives 1.03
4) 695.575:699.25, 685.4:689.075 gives 1.04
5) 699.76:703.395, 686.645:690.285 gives 1.03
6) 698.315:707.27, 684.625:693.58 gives 1.03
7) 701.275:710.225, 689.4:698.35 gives 1.01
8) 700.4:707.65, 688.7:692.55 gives 1.03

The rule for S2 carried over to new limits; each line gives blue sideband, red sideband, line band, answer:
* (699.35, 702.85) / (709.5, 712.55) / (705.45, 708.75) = -0.04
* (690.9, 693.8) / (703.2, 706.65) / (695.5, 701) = 0.03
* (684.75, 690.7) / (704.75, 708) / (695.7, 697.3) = 0.00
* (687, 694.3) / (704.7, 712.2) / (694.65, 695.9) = -0.04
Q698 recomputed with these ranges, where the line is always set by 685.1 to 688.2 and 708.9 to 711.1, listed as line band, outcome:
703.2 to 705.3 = -0.08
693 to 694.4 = -0.06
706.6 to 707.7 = 0.00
